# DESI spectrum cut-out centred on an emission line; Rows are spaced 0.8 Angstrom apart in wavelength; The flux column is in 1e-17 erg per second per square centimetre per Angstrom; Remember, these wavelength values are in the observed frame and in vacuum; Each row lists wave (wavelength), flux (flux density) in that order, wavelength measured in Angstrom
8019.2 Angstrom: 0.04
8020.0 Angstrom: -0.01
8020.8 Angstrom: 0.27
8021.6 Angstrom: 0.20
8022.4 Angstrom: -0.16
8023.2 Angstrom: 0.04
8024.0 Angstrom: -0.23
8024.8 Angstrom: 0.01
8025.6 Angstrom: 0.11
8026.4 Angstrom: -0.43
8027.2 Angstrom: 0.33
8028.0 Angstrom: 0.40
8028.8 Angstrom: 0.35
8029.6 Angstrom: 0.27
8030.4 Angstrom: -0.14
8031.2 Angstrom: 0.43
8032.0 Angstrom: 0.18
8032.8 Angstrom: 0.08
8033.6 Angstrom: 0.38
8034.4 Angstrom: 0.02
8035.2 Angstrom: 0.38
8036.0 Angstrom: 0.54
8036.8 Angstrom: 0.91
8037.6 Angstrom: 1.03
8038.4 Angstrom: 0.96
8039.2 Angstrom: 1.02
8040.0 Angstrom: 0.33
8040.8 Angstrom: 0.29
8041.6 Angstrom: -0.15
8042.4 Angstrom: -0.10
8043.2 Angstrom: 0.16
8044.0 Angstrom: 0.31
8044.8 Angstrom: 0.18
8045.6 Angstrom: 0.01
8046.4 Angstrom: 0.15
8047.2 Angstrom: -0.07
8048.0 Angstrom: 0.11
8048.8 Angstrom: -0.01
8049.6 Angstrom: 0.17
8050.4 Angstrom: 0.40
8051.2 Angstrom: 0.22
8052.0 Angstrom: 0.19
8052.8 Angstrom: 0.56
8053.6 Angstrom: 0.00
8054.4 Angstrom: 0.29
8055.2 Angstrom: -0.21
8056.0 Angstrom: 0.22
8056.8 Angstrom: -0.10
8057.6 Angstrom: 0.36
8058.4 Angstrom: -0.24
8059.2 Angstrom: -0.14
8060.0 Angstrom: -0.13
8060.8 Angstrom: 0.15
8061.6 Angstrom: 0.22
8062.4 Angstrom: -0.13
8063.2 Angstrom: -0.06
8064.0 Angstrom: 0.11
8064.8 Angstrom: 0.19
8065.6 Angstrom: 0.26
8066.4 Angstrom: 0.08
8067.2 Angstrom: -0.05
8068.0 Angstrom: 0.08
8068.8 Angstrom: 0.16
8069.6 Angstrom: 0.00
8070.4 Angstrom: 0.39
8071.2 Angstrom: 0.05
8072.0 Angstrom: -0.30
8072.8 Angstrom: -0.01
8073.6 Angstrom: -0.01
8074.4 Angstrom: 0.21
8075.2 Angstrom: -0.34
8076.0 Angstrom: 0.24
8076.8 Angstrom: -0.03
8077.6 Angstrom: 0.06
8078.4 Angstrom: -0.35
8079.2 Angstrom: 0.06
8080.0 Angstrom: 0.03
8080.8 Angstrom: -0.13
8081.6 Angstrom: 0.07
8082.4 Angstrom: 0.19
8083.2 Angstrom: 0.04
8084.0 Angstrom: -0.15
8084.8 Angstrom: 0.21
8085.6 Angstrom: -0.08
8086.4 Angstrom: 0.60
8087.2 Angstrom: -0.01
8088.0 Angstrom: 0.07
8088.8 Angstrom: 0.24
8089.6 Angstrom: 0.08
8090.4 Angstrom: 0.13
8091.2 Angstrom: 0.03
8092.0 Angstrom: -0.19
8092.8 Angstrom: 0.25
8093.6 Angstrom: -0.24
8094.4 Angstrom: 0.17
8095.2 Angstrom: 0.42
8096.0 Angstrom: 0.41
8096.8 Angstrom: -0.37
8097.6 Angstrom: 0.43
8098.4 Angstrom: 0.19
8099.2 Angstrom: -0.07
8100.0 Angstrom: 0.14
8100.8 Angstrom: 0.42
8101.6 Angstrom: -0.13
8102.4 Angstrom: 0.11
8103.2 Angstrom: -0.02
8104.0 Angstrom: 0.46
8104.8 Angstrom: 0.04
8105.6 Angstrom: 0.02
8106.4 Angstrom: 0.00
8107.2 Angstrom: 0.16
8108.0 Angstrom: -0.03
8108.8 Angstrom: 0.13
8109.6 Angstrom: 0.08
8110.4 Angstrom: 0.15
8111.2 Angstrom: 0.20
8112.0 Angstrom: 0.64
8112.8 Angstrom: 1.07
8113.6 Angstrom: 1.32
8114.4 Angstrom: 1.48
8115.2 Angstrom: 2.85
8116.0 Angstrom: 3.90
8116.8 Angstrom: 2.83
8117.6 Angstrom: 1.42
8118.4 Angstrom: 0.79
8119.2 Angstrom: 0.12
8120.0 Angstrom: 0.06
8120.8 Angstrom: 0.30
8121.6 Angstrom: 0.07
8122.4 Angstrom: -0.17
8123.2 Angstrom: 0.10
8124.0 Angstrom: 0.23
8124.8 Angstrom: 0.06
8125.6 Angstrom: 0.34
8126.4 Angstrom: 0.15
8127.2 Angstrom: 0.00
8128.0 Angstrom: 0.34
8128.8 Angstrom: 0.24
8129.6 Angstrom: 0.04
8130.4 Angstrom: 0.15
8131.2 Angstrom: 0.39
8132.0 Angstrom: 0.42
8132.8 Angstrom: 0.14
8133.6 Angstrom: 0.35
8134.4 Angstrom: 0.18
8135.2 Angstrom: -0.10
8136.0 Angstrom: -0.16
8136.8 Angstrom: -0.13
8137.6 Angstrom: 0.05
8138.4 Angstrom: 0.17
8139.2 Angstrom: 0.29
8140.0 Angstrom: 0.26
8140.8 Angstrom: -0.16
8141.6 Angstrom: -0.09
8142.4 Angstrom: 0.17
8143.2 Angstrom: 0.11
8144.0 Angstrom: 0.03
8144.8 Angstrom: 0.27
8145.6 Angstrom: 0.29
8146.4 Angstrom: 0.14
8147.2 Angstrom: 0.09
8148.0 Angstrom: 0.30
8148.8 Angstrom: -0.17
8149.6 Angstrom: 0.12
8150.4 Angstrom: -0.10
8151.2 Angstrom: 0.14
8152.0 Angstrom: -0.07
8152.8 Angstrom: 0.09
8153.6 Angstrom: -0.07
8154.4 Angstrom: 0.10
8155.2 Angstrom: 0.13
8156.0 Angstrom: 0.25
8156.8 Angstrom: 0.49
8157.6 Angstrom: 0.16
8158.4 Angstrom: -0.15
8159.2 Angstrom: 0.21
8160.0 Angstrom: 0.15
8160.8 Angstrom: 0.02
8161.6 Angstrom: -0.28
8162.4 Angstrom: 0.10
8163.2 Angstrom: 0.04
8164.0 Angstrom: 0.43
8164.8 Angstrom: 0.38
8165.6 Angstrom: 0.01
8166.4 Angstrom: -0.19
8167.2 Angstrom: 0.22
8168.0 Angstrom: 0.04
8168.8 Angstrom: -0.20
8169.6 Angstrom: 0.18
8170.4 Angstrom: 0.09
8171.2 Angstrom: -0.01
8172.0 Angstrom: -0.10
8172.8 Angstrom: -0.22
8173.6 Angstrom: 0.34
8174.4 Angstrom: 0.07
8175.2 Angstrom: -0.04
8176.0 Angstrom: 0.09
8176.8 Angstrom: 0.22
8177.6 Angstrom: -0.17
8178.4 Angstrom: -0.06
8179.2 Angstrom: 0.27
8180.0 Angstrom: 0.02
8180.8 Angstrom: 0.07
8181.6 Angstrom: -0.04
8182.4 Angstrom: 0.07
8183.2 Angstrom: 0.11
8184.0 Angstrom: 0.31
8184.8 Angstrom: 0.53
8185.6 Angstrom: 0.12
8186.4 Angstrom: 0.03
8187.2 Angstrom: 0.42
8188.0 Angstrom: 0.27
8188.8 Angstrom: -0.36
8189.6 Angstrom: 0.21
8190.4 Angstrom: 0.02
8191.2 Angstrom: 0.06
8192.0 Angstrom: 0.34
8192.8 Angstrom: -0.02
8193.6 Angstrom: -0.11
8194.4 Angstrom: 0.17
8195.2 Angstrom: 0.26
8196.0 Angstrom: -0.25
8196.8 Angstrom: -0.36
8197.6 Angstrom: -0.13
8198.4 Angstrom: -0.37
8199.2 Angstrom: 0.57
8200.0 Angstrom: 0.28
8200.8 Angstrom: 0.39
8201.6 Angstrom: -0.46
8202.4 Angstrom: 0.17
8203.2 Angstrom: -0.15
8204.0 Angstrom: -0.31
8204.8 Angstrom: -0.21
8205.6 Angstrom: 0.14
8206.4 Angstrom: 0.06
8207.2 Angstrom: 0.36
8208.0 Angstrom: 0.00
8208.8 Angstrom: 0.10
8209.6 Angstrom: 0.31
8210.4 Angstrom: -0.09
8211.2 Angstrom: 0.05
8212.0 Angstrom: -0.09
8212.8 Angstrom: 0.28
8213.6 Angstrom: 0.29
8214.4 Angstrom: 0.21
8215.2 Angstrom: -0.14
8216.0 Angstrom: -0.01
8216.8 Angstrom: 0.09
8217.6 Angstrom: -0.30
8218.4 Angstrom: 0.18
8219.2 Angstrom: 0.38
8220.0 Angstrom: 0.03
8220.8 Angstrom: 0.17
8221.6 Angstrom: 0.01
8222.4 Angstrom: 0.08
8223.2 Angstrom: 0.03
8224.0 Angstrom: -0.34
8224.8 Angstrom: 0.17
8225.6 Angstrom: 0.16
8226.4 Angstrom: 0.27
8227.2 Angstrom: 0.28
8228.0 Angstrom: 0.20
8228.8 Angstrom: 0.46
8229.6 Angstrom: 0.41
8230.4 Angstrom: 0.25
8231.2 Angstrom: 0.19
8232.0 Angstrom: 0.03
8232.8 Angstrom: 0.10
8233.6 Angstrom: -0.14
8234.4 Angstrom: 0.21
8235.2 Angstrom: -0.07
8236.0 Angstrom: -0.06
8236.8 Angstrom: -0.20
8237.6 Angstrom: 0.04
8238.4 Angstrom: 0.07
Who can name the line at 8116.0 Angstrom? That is [O III] 5007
